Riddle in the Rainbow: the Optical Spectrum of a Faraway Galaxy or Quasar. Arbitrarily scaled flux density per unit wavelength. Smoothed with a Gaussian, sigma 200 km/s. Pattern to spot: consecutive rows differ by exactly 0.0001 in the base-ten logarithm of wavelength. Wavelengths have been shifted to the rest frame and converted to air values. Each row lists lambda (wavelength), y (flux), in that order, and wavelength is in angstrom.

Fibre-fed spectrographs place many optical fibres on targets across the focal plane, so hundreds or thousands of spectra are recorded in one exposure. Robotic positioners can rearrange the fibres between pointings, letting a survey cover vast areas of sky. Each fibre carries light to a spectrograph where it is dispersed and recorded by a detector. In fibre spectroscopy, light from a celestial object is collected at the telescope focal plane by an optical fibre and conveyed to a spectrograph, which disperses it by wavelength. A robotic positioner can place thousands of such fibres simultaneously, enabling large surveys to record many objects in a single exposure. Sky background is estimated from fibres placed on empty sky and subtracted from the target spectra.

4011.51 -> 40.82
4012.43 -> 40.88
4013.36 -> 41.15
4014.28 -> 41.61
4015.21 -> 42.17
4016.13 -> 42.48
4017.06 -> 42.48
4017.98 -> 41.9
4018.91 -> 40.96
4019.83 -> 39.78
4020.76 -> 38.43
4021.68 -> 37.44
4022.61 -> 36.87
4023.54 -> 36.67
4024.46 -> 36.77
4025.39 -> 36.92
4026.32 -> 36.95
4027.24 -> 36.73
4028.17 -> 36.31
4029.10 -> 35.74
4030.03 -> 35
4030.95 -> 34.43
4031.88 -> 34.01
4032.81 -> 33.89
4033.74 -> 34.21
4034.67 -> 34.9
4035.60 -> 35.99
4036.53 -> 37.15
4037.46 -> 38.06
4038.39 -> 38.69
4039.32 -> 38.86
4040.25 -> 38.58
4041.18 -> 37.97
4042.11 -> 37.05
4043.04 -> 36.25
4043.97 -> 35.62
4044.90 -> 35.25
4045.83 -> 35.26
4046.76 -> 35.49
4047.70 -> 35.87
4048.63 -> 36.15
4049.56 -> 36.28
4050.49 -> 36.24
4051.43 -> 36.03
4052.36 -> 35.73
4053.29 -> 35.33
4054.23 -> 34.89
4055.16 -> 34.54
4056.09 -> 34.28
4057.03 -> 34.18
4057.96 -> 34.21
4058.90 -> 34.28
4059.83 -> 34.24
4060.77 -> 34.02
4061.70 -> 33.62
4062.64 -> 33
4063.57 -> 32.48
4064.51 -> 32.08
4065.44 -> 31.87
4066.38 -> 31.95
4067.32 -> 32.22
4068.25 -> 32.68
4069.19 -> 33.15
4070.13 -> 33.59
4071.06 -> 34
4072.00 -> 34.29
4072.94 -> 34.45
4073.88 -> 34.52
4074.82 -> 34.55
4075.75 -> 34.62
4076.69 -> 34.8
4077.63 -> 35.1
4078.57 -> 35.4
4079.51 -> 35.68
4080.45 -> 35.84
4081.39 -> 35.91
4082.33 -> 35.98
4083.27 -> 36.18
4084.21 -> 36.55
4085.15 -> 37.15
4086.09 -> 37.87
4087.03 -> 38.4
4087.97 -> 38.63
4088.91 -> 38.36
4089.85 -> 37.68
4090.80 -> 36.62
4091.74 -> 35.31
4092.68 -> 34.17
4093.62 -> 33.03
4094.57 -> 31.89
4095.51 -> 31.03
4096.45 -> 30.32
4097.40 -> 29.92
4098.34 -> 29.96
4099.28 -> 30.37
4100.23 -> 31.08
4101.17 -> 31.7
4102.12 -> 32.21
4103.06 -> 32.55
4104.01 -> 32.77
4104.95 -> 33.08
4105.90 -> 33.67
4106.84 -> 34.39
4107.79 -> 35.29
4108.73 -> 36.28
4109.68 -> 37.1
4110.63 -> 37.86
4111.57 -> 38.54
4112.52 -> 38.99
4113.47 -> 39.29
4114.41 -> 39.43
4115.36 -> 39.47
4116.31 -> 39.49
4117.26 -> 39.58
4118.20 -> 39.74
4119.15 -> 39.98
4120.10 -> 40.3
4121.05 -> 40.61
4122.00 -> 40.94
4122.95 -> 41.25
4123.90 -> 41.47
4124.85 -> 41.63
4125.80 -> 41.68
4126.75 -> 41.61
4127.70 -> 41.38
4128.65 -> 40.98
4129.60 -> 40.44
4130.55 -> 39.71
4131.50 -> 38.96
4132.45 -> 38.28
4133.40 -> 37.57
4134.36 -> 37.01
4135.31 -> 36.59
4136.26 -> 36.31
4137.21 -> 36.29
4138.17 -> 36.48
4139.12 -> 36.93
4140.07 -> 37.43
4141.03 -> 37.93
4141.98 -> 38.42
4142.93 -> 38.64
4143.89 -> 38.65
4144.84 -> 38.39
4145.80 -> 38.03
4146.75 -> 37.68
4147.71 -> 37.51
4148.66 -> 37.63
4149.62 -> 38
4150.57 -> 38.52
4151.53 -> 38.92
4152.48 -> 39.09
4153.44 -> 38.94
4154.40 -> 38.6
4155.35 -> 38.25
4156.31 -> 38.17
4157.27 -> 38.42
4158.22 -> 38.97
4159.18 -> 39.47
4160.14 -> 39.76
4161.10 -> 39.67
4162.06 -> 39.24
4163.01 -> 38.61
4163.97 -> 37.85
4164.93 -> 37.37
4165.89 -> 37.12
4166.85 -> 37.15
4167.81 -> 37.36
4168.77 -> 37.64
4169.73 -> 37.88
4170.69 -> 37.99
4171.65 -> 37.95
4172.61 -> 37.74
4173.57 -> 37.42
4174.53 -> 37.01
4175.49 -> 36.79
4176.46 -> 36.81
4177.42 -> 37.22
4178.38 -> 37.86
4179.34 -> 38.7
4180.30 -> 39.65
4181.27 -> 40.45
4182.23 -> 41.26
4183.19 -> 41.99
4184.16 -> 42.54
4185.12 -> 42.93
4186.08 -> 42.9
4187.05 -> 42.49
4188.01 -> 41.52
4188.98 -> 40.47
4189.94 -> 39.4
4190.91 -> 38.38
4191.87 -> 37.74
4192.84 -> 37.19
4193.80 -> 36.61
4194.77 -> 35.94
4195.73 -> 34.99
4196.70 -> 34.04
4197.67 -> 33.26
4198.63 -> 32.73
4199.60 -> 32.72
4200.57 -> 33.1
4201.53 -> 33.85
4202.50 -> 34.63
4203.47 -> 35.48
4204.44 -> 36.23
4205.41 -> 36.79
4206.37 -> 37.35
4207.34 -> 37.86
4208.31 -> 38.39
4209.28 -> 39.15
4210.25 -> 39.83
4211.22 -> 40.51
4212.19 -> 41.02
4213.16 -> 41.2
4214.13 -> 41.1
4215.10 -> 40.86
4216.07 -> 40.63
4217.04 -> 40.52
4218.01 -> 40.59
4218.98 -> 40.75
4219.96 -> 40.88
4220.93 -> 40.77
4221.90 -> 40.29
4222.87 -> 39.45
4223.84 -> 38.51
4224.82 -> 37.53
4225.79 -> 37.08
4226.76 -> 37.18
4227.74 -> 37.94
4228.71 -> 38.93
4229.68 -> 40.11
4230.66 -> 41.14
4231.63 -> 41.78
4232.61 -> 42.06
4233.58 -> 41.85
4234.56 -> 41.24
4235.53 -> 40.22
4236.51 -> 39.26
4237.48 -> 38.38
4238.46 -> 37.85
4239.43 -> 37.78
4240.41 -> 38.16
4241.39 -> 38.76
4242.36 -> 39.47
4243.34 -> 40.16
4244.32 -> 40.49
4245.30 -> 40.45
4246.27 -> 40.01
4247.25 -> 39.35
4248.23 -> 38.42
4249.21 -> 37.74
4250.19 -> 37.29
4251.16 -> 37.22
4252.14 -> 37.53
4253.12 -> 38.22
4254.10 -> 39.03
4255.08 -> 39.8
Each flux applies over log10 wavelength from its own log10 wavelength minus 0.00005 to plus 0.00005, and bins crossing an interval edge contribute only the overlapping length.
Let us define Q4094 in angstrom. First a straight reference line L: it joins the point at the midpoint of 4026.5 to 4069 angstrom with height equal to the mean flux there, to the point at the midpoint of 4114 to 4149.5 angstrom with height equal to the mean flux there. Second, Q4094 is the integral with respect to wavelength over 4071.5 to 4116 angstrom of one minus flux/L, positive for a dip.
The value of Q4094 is 2.6 angstrom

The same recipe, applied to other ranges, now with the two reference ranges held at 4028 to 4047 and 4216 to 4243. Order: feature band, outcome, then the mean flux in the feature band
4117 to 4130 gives -1.1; 40.9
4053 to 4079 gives 2.0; 33.9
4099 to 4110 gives 1.2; 33.4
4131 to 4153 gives 0.1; 37.8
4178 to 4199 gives 0.0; 38.8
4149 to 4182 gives 0.1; 38.3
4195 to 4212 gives 1.4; 36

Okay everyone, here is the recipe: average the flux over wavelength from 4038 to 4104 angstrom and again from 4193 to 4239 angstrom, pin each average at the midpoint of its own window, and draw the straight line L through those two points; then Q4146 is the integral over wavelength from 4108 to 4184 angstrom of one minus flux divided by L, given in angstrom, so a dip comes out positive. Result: -4.4 angstrom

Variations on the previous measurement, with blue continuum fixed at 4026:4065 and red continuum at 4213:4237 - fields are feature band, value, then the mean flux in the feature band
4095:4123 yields 0.97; 35.8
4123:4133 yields -0.81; 40.6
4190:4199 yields 0.78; 35.9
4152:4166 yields -0.11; 38.7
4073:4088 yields 0.17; 36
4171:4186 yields -0.12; 39.2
